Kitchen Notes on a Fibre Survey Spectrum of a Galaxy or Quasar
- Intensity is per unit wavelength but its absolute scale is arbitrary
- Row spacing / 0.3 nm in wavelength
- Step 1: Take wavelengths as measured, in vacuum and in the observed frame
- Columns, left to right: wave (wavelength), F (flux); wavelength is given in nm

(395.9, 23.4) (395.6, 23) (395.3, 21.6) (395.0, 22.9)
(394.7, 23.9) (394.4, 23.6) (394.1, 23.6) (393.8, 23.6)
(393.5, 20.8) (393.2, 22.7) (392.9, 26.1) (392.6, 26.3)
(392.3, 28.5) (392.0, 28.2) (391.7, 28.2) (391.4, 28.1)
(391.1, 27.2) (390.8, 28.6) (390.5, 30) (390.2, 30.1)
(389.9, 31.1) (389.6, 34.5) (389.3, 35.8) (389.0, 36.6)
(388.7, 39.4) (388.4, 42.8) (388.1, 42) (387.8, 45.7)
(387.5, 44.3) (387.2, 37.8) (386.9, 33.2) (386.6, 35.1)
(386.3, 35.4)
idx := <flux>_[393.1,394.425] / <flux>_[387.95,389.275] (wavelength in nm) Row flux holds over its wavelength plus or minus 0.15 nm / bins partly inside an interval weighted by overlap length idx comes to 0.6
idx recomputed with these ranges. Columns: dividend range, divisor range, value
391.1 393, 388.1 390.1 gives 0.75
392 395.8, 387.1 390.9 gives 0.65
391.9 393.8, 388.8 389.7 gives 0.70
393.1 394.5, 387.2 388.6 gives 0.53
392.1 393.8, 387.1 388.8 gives 0.59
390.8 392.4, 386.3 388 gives 0.72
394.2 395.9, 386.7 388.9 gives 0.57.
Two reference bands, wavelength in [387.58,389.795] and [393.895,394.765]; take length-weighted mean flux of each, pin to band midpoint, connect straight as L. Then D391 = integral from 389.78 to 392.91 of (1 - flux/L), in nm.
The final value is 0.34 nm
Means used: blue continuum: 39.5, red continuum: 23.7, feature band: 28.5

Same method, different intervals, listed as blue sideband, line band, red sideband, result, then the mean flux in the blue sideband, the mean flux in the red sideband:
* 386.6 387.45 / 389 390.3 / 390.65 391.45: -0.103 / 36.5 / 28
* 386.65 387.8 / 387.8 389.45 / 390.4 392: -0.211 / 39.1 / 28.4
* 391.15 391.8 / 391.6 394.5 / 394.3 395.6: 0.071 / 28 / 23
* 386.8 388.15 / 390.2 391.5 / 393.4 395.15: 0.136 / 40.8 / 23.1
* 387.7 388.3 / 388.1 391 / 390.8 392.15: 0.172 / 43.6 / 28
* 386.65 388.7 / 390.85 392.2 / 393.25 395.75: 0.113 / 40.6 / 22.9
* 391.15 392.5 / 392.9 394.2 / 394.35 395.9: 0.122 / 28.1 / 23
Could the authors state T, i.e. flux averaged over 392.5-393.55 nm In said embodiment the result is 24.2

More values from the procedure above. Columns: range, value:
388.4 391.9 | 32.2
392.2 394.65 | 24.3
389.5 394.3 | 27.2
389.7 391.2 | 29.6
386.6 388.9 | 40.3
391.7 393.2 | 26.9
